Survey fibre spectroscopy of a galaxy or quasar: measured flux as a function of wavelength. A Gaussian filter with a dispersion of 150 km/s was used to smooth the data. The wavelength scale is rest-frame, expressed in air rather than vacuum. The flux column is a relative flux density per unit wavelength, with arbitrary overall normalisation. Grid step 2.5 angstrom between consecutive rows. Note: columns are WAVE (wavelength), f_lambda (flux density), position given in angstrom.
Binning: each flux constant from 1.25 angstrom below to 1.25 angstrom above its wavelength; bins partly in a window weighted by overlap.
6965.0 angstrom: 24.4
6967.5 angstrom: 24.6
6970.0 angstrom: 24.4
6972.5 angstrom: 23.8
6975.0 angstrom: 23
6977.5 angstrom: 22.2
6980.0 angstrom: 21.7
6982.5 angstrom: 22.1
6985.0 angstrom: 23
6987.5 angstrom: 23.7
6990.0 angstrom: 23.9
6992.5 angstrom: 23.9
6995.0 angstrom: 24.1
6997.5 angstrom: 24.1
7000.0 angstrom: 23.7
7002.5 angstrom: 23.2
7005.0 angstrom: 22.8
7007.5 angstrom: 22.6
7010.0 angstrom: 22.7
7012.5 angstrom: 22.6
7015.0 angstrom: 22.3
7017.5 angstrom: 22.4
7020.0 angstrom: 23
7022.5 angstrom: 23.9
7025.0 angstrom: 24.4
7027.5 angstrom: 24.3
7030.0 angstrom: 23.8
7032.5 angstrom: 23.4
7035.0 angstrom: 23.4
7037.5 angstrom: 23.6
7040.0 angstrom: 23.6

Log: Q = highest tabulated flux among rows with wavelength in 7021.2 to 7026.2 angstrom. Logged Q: 24.4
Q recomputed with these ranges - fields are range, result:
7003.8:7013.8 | 22.8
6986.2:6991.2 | 23.9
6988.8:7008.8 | 24.1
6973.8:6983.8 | 23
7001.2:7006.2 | 23.2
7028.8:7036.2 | 23.8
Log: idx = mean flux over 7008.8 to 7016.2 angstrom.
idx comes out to 22.5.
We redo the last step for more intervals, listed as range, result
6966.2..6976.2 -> 24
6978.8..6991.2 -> 22.9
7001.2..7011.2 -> 22.8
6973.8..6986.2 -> 22.4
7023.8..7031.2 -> 24.2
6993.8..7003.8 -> 23.8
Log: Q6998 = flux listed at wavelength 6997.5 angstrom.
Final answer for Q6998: 24.1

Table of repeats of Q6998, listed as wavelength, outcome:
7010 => 22.7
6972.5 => 23.8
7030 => 23.8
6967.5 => 24.6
